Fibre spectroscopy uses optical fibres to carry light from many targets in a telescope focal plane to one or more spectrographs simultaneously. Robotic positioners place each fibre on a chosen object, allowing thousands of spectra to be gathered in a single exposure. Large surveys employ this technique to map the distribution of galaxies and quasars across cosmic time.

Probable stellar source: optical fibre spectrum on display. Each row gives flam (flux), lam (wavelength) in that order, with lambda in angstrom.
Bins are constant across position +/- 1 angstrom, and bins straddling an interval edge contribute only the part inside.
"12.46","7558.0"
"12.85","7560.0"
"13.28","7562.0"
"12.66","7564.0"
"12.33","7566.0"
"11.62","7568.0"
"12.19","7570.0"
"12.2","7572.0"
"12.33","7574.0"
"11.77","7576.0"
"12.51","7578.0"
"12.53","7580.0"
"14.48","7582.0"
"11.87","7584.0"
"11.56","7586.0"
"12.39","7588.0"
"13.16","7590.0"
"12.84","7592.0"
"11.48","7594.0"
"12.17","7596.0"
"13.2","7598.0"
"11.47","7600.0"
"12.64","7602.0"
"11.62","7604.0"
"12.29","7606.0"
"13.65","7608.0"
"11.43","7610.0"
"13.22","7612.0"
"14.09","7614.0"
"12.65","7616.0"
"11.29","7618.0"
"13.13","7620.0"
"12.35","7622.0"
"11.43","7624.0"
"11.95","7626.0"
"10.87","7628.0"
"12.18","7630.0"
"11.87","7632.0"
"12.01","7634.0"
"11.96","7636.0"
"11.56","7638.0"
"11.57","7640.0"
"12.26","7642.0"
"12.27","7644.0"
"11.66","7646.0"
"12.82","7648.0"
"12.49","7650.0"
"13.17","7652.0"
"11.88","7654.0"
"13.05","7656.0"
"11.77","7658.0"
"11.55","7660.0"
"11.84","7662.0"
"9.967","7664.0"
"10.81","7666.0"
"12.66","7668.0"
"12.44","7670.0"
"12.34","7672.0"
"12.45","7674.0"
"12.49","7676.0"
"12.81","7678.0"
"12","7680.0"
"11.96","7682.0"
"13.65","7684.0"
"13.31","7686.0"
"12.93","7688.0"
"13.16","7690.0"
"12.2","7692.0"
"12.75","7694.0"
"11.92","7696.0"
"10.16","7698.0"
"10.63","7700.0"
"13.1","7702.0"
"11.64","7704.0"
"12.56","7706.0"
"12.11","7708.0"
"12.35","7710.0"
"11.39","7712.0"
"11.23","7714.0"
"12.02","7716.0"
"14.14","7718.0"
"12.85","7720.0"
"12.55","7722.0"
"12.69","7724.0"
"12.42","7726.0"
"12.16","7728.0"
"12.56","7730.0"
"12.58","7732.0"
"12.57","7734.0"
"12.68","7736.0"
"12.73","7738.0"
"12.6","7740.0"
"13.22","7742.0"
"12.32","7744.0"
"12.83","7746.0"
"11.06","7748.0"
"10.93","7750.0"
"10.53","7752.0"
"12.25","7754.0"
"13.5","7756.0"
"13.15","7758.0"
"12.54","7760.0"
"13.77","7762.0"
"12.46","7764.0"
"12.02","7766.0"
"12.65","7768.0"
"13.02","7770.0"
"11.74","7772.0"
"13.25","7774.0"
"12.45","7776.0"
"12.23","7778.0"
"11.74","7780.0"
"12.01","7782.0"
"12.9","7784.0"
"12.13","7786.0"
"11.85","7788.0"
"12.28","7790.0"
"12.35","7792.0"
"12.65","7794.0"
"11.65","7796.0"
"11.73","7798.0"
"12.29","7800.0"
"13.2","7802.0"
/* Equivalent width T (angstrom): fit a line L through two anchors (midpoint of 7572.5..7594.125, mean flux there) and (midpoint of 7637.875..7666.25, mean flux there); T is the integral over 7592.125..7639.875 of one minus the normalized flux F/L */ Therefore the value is 0.13 angstrom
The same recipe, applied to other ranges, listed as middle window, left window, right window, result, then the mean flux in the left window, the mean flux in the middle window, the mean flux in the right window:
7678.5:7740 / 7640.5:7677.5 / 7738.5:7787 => -0.65 angstrom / 12.1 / 12.4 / 12.4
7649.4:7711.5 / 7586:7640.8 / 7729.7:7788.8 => 0.62 angstrom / 12.2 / 12.2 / 12.4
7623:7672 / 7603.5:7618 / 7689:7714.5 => 1.74 angstrom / 12.6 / 11.9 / 12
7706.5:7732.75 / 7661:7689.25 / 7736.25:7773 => -0.09 angstrom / 12.3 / 12.4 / 12.4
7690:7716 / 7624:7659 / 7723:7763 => 0.85 angstrom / 12.1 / 11.9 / 12.5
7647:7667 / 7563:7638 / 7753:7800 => 0.66 angstrom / 12.3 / 11.9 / 12.4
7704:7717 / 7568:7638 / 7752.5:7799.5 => 0.48 angstrom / 12.3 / 11.9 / 12.4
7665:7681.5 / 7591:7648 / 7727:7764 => 0.08 angstrom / 12.2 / 12.2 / 12.4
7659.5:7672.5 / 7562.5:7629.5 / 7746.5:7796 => 0.73 angstrom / 12.4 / 11.6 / 12.3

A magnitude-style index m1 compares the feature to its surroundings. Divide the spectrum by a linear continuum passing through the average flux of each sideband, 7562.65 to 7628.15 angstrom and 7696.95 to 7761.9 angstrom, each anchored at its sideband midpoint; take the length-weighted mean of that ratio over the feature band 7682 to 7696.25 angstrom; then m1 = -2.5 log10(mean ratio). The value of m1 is -0.05 mag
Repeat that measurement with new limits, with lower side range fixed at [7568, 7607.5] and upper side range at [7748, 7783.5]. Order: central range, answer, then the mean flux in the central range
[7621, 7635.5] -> 0.05 mag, 11.8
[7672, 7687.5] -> -0.03 mag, 12.7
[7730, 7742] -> -0.03 mag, 12.7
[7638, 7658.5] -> 0.01 mag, 12.3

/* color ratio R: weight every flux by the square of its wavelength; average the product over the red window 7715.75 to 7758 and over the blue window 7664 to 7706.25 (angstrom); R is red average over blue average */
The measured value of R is 1.0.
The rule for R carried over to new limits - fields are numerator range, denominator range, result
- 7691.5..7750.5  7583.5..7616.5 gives 1.01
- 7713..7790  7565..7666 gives 1.06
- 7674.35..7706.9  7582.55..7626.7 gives 1.02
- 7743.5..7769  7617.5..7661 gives 1.05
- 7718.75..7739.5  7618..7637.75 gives 1.08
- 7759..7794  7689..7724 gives 1.04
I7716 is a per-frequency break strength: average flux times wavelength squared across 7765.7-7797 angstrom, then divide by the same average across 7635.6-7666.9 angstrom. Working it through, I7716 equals 1.1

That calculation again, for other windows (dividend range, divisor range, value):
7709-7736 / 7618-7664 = 1.06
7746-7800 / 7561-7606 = 1.04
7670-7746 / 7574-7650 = 1.04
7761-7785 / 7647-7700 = 1.05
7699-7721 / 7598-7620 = 1.00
